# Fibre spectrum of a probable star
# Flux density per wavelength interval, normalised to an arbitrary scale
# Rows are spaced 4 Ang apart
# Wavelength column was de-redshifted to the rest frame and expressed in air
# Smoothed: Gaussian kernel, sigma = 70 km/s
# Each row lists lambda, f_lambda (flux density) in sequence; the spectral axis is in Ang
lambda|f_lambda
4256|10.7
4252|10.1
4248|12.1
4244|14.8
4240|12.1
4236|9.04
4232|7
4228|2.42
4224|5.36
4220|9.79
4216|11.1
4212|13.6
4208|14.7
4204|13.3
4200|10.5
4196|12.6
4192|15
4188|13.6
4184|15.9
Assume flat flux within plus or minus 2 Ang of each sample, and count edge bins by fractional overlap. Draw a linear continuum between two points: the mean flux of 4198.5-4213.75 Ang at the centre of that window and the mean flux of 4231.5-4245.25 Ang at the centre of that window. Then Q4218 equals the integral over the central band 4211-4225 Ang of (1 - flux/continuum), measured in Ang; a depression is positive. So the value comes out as 2.64 Ang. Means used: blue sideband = 13.1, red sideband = 10.9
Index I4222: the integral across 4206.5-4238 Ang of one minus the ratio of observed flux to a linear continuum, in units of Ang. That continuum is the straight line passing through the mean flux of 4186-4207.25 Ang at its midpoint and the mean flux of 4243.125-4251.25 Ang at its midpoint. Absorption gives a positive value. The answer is 9.5 Ang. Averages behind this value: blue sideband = 13.1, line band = 9.04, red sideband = 12.7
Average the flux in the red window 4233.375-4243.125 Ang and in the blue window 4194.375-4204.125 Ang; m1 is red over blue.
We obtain 0.9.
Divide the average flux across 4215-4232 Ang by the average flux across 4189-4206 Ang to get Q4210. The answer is 0.54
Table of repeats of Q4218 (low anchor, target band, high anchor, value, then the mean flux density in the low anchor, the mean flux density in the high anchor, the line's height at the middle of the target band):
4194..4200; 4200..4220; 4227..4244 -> -3.2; 11.9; 8.79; 10.8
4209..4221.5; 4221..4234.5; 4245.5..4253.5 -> 7.2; 11.8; 11.4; 11.7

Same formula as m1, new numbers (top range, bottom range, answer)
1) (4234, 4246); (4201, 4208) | 0.90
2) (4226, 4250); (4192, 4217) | 0.74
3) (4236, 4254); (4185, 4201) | 0.90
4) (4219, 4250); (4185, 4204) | 0.69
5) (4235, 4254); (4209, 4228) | 1.25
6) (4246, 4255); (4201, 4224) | 0.94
